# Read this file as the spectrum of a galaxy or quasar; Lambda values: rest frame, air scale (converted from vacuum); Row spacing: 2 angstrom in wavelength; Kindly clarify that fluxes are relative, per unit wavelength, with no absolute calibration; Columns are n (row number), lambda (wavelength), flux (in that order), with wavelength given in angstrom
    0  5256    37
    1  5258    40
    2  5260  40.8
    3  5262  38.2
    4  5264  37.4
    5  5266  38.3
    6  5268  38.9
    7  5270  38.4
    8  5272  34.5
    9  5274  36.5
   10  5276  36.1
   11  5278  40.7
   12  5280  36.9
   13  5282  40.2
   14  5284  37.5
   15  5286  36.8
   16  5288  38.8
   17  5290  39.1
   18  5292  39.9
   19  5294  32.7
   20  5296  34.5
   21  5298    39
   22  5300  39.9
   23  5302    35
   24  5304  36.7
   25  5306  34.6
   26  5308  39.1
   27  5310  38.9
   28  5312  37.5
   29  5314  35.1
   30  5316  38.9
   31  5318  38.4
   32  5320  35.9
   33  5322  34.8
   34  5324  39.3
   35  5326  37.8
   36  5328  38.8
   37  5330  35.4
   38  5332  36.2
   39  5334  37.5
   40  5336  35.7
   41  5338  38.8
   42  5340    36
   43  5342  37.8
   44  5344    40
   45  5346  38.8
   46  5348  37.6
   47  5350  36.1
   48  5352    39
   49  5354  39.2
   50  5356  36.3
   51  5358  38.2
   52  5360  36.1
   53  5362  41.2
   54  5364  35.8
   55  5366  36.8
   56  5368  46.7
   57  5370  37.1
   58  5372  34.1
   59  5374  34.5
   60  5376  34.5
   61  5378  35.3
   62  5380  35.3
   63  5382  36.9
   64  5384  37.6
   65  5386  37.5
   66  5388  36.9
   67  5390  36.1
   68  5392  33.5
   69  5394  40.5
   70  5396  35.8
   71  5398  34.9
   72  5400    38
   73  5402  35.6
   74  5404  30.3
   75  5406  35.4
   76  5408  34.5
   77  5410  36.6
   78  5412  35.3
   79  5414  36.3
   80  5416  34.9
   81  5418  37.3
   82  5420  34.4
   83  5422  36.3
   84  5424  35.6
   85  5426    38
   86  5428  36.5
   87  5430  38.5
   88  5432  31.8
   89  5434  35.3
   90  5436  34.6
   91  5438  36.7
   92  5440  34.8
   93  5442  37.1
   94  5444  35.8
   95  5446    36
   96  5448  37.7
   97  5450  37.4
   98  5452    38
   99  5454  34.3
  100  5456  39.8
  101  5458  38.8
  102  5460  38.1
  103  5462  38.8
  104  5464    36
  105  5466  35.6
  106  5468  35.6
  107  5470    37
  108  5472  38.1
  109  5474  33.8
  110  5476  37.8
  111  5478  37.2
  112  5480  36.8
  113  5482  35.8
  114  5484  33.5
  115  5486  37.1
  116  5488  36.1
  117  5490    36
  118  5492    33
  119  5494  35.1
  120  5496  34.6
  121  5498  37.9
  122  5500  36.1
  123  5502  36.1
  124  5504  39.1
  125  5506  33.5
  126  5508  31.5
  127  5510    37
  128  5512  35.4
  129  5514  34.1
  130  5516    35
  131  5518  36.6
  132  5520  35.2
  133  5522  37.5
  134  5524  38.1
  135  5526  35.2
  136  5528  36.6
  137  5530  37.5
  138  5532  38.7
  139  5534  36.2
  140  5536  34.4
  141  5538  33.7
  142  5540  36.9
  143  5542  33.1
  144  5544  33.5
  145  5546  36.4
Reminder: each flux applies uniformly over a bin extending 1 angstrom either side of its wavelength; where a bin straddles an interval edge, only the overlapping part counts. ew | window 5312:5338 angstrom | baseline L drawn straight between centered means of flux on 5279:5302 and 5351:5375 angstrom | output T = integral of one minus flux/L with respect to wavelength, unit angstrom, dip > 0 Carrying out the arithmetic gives 0.5 angstrom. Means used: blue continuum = 37.6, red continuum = 37.9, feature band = 37.1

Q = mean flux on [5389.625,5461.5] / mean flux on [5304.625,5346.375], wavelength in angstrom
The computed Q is 1.0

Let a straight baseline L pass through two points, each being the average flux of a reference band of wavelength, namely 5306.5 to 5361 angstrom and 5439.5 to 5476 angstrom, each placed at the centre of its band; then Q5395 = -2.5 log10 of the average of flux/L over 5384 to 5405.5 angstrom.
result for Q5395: 0.04 mag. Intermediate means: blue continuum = 37.5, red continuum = 36.9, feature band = 36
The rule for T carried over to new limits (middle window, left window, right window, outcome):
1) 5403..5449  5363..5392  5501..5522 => 0.75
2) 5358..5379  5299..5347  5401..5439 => -0.45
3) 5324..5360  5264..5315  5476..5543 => -0.55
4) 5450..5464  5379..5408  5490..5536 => -0.73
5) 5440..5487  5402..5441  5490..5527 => -1.62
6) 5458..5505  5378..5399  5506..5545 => -0.71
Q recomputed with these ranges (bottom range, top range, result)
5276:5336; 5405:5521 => 0.96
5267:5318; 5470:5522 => 0.95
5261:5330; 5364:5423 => 0.97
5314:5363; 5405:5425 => 0.95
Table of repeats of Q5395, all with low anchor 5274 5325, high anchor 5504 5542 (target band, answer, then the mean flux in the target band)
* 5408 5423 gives 0.02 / 35.8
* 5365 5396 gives 0.00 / 36.9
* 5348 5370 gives -0.04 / 38.4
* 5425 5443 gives 0.01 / 35.9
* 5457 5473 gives -0.03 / 37.2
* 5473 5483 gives -0.01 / 36.3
